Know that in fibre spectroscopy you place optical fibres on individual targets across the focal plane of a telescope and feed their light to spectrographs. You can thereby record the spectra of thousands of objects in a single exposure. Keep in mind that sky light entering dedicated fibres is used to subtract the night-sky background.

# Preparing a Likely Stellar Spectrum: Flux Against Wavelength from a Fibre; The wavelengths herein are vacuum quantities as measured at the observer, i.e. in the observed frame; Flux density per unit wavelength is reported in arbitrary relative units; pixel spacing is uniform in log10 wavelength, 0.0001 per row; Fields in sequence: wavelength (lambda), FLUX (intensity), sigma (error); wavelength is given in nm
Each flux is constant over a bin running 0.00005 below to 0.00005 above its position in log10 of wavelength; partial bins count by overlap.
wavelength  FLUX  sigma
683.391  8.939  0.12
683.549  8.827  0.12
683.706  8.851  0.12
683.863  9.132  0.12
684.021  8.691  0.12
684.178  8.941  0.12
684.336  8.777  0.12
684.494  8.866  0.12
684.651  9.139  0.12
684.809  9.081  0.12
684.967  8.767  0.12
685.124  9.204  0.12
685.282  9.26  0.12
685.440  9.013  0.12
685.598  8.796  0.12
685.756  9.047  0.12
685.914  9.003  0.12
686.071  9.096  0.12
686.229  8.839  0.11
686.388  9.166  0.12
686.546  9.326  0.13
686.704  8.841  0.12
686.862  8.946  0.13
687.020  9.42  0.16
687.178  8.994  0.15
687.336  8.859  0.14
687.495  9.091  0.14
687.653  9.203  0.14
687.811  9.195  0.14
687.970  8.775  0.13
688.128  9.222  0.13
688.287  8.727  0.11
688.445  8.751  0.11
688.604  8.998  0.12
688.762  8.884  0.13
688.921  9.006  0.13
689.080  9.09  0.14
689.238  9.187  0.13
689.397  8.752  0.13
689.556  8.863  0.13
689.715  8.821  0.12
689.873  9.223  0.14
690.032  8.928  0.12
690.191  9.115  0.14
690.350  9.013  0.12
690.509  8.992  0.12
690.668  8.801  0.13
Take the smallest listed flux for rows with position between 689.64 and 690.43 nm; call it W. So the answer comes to 8.821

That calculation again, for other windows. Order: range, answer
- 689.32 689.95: 8.752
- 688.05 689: 8.727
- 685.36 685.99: 8.796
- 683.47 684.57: 8.691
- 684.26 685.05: 8.767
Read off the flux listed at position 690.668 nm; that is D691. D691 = 8.801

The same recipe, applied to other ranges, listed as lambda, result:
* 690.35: 9.013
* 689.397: 8.752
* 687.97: 8.775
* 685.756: 9.047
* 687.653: 9.203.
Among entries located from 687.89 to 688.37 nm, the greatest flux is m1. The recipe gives 9.222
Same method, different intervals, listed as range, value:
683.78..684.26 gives 9.132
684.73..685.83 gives 9.26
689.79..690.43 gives 9.223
